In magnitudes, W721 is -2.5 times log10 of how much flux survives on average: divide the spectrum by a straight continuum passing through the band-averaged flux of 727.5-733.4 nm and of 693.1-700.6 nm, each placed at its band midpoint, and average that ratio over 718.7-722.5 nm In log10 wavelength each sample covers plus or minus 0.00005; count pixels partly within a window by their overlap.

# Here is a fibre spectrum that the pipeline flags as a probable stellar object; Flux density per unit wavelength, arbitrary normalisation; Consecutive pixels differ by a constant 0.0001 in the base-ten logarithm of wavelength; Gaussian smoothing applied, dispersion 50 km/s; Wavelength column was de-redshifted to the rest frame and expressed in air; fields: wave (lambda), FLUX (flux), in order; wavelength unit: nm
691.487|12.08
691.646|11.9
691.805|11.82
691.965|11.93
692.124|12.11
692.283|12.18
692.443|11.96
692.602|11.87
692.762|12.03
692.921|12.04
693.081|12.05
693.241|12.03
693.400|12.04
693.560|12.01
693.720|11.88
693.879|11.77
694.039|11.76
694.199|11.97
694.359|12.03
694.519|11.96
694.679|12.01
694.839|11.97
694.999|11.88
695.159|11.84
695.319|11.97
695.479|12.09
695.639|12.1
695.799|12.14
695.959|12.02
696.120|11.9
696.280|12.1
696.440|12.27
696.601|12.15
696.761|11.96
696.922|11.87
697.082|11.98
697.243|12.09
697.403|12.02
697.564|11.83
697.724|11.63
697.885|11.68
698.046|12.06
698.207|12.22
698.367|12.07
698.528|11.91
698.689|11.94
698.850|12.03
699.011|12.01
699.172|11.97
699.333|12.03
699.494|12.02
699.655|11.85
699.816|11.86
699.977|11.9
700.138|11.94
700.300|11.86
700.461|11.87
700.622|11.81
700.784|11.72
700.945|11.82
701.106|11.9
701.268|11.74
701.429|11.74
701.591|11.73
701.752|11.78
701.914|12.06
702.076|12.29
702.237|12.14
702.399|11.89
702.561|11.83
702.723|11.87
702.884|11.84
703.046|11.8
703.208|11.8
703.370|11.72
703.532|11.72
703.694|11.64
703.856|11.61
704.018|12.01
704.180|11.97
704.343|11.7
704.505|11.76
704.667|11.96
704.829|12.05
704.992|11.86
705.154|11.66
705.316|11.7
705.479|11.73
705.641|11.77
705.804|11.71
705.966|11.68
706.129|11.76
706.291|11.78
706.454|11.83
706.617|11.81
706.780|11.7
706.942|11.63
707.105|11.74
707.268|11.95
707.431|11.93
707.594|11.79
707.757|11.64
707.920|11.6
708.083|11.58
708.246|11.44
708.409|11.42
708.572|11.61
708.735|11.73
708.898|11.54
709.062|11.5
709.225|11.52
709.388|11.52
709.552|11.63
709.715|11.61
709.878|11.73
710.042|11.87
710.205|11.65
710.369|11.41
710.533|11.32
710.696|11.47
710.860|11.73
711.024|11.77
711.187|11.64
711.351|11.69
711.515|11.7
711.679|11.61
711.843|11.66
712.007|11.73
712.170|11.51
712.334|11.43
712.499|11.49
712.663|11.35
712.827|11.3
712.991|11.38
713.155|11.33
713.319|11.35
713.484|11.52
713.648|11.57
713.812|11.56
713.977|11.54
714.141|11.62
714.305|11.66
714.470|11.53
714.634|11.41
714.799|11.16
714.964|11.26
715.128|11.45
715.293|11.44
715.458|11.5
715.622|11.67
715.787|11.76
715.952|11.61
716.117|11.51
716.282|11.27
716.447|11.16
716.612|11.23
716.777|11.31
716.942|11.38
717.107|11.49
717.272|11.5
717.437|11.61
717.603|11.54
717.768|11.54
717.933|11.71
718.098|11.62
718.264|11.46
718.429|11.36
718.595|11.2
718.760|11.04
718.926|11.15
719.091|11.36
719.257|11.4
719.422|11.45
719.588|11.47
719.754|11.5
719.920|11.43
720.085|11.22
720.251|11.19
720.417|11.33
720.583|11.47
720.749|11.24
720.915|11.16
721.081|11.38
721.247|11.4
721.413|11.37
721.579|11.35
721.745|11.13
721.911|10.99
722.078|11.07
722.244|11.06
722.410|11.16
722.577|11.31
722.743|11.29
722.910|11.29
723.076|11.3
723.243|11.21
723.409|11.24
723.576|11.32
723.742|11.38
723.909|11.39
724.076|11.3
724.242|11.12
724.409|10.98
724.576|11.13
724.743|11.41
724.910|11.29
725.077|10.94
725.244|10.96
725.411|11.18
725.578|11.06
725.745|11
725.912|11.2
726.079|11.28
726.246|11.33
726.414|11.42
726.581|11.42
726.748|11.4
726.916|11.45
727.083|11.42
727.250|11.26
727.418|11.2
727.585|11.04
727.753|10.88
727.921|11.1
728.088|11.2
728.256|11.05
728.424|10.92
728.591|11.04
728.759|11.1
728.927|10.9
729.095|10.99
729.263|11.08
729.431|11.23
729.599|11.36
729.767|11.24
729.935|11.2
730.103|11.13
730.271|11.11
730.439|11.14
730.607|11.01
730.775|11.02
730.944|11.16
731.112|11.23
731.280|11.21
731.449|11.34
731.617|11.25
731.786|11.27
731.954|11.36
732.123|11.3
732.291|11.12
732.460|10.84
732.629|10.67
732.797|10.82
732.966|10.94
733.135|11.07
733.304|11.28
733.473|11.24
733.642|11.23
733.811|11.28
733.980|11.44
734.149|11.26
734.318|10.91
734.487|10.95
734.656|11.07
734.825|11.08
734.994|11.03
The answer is 0.01 mag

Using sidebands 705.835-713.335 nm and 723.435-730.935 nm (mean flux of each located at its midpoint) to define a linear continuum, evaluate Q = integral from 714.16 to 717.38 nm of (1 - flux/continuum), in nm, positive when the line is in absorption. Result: 0.00 nm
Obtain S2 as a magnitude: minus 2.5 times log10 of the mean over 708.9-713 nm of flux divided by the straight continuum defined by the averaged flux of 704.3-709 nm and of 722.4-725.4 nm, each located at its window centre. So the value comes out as 0.003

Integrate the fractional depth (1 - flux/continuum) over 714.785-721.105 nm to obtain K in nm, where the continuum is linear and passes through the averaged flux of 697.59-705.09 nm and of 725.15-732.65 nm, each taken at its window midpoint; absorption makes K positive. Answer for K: 0.03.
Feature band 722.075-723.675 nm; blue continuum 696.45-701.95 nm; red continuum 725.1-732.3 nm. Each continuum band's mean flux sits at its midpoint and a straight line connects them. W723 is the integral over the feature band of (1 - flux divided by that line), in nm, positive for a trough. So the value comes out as 0.012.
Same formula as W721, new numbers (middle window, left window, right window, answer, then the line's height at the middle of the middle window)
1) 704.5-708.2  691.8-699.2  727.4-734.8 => 0.00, 11.7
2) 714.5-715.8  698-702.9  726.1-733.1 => 0.01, 11.5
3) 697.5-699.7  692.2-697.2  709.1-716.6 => -0.01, 11.9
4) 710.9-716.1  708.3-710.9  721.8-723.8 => -0.01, 11.5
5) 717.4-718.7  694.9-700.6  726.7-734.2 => 0.00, 11.5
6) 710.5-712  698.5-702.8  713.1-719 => 0.00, 11.6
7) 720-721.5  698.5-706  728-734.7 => 0.01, 11.4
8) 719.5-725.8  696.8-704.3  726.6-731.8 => 0.01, 11.3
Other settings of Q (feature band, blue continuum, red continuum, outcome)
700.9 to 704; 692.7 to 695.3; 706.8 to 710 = -0.019 nm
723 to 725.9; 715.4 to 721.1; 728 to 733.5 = 0.019 nm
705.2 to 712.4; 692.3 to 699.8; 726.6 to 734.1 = 0.010 nm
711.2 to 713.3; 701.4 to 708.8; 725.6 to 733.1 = 0.015 nm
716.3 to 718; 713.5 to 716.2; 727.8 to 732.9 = 0.003 nm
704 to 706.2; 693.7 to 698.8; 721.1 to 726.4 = -0.014 nm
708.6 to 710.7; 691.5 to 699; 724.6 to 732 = 0.009 nm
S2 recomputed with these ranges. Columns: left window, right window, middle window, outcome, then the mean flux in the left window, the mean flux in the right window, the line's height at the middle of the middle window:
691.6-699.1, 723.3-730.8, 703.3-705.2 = 0.00 mag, 12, 11.2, 11.8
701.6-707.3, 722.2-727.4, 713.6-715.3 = 0.01 mag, 11.8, 11.2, 11.5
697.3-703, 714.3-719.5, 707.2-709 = 0.00 mag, 11.9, 11.4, 11.7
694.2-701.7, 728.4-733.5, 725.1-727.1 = 0.00 mag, 11.9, 11.1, 11.2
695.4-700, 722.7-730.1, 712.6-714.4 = 0.01 mag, 12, 11.2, 11.6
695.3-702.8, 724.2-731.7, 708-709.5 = 0.01 mag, 11.9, 11.2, 11.7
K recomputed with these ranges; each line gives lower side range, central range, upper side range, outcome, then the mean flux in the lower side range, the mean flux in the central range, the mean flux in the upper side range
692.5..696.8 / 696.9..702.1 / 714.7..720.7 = -0.02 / 12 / 11.9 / 11.4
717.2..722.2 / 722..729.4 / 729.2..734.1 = 0.05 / 11.4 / 11.2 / 11.2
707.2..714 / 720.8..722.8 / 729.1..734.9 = 0.02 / 11.6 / 11.2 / 11.1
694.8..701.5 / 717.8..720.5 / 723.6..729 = 0.00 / 11.9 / 11.4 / 11.2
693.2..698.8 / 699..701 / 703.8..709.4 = 0.00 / 12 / 11.9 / 11.7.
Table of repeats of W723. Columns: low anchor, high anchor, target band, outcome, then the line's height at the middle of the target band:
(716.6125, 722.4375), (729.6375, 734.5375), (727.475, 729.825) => 0.02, 11.2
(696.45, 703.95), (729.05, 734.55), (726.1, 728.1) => 0.00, 11.3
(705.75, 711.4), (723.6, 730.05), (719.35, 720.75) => 0.00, 11.4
